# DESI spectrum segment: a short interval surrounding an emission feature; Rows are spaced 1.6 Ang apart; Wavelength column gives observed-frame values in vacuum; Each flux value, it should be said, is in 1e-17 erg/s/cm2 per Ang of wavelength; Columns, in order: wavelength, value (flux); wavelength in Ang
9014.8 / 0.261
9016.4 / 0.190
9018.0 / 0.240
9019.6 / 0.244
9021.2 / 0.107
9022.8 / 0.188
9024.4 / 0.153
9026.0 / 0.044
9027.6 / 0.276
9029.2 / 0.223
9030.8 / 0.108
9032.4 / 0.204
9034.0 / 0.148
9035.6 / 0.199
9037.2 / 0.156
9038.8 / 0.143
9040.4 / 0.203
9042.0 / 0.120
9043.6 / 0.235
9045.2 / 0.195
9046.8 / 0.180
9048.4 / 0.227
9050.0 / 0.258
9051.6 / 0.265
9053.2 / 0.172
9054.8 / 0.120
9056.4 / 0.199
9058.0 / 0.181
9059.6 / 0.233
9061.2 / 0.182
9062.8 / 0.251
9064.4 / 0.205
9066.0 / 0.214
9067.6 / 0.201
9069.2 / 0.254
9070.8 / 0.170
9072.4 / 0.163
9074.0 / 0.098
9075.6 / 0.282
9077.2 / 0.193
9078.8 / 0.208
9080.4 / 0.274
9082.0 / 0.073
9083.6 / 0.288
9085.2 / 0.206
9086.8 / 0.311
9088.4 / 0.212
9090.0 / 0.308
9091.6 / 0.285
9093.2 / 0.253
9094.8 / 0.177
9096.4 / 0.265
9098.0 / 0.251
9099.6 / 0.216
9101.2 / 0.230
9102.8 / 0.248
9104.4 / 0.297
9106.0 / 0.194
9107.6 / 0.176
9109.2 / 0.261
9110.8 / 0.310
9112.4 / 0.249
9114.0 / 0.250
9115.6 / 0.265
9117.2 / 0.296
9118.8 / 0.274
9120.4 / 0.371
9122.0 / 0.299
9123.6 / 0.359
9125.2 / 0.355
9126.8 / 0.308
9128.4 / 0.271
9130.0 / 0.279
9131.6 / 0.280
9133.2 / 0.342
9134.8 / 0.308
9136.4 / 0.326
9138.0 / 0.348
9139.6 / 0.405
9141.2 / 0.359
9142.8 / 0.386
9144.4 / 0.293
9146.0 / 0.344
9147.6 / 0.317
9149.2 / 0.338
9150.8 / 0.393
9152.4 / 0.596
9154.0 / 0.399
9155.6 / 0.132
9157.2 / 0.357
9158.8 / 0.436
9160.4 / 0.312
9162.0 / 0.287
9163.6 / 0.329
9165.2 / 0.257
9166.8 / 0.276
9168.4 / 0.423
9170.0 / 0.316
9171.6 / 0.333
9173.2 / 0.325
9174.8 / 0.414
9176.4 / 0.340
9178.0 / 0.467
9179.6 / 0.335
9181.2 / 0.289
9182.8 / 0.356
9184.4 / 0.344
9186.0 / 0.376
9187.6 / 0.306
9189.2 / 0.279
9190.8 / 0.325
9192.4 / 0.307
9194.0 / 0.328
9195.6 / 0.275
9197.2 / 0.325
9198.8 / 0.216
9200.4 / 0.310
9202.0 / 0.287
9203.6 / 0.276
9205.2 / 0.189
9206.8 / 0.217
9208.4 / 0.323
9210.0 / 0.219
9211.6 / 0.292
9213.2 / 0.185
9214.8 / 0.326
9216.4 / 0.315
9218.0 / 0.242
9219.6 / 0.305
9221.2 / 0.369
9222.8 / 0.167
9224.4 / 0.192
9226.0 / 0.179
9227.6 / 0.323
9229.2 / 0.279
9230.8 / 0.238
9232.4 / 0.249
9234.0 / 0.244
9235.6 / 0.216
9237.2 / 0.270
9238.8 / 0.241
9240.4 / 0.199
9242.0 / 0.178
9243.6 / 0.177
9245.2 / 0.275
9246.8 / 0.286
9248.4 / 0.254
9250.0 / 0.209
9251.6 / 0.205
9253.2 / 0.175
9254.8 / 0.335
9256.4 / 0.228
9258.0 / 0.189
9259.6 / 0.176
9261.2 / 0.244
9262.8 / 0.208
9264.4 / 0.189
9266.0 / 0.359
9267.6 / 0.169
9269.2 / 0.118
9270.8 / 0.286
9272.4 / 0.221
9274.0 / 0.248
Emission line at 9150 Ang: Mg II 2798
